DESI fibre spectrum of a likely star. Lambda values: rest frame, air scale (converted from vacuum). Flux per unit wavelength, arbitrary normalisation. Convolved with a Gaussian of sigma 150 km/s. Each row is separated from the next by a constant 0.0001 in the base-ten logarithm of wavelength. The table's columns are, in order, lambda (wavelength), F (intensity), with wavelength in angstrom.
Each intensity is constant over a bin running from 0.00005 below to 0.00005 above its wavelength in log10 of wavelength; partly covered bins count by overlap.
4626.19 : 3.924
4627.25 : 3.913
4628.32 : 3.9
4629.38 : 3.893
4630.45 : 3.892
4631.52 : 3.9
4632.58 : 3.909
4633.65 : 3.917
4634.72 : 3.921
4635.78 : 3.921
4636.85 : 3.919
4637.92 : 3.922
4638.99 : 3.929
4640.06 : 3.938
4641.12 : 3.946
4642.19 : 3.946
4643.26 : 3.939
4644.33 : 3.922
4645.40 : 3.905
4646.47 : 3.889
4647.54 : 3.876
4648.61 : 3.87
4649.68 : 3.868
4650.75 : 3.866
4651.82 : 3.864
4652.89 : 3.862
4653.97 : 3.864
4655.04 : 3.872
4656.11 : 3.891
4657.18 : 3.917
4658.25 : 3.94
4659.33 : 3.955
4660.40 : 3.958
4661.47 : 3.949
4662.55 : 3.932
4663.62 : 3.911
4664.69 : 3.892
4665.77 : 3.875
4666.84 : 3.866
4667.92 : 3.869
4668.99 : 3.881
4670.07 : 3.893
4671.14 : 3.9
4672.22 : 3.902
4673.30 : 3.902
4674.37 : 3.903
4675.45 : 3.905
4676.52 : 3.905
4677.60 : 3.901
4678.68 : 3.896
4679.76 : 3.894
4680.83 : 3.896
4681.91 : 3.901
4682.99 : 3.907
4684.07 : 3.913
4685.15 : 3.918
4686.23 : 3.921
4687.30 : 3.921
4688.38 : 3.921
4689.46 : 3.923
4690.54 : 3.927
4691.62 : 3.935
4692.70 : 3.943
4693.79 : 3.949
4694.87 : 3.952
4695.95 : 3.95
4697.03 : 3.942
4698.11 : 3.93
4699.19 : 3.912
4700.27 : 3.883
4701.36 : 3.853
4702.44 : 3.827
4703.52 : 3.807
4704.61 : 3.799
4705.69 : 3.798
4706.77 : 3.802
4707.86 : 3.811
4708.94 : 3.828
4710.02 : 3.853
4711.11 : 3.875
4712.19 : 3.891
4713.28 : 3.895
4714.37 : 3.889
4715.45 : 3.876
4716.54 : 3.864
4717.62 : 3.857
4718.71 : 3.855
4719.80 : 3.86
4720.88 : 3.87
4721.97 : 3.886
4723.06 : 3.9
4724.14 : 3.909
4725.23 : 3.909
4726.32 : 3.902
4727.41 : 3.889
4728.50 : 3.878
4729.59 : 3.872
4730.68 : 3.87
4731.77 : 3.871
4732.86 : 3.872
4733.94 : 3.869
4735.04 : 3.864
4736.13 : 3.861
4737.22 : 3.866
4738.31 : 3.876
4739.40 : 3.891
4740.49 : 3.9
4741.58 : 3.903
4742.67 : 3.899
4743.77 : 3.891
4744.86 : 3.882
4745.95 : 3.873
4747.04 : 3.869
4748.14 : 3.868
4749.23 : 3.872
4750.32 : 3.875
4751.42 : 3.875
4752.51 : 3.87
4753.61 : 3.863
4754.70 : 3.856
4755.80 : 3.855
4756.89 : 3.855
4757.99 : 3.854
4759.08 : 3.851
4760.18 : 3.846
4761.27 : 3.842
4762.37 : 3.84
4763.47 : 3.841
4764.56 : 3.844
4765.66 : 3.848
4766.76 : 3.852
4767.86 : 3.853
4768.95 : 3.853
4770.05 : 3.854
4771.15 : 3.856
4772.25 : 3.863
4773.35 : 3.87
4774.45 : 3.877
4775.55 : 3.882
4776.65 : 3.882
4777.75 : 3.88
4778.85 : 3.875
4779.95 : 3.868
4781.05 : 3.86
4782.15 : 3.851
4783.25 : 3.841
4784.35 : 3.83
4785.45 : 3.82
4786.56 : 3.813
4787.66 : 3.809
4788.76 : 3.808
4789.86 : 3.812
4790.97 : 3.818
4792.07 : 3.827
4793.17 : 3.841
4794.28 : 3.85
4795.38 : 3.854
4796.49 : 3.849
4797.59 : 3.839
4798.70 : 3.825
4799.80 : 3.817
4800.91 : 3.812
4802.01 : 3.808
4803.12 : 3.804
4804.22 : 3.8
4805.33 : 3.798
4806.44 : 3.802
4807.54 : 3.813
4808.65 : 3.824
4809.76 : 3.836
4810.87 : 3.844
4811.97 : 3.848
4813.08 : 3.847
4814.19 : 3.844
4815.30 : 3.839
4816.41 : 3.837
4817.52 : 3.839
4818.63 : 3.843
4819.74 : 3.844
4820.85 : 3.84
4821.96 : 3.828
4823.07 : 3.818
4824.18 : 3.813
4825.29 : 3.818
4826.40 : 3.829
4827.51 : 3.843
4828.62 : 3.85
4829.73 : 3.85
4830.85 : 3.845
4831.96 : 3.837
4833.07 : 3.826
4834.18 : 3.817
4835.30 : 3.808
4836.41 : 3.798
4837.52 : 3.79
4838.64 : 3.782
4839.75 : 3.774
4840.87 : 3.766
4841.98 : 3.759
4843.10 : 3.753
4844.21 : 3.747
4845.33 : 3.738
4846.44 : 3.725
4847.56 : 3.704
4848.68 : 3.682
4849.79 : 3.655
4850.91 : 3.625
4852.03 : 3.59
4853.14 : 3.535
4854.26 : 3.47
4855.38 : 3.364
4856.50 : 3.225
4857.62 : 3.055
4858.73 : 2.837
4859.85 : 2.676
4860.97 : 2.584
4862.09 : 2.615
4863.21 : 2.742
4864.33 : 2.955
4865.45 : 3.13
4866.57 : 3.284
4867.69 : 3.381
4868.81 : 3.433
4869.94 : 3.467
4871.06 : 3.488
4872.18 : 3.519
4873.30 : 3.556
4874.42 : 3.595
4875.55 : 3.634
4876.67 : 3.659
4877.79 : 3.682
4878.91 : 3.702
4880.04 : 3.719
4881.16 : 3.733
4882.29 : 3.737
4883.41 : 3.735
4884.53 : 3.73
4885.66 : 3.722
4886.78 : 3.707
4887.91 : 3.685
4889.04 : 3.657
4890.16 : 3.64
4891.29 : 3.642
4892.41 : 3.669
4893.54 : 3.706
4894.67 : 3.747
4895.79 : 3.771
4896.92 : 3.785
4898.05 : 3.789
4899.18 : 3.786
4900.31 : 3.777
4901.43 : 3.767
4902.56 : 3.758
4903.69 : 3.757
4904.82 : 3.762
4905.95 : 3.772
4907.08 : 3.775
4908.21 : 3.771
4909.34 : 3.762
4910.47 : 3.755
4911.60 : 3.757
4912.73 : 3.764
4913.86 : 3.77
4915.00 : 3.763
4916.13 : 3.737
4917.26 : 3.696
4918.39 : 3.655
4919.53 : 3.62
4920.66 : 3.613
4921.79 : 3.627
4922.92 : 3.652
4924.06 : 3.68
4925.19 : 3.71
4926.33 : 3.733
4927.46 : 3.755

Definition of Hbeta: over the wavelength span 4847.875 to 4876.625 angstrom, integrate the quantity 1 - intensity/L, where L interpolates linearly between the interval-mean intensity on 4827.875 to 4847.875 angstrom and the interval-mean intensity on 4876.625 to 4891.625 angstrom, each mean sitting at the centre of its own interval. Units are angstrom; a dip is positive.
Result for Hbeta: 3.4 angstrom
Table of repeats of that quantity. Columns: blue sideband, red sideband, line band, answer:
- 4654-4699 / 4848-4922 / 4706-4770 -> -0.99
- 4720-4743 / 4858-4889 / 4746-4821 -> -2.80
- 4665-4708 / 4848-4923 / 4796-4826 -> -1.16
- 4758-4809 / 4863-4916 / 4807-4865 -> 1.84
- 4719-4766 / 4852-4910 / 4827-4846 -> -0.86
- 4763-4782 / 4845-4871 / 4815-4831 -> -1.44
